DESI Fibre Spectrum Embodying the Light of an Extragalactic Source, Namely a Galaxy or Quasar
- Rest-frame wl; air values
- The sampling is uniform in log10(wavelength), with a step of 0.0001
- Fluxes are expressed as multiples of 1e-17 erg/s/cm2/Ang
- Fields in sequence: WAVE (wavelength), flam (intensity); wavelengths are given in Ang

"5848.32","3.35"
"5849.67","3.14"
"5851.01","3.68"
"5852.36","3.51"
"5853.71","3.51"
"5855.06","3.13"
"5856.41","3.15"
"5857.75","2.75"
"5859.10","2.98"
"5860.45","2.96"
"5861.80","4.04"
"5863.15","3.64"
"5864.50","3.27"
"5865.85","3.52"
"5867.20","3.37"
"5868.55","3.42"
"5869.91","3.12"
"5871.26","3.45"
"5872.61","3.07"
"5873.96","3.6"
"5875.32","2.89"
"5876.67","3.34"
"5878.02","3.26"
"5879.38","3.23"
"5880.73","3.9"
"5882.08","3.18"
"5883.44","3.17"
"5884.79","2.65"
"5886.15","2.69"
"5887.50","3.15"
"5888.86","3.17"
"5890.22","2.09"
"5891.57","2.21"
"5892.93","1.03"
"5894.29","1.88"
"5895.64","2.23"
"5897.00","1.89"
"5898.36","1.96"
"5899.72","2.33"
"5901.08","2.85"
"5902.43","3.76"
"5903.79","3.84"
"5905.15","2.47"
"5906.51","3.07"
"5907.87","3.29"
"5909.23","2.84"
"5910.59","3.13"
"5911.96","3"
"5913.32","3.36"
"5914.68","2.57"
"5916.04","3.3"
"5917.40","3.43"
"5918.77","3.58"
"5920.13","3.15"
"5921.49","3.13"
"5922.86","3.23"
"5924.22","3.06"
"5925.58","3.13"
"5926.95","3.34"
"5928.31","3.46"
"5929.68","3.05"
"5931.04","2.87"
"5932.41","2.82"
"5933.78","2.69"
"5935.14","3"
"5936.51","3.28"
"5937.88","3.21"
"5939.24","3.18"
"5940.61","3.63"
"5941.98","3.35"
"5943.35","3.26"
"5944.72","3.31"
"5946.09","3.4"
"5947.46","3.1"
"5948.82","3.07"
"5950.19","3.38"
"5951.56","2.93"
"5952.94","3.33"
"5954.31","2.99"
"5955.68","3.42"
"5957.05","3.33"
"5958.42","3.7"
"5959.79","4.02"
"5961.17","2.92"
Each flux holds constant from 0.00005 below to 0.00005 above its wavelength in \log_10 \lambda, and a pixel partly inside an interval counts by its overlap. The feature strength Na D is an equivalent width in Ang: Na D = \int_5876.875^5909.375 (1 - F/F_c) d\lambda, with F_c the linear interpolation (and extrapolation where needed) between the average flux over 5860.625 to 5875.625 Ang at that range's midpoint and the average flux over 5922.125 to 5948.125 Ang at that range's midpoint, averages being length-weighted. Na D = 5.41 Ang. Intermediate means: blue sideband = 3.4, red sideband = 3.18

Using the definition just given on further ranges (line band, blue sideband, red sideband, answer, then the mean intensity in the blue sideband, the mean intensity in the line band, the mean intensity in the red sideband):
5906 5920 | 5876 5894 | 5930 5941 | -0.9 Ang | 2.83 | 3.16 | 3.07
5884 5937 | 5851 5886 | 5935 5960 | 6.8 Ang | 3.28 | 2.87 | 3.3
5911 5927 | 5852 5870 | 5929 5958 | 0.2 Ang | 3.31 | 3.18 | 3.18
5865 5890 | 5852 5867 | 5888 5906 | -2.7 Ang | 3.31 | 3.21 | 2.45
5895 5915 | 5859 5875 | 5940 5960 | 3.0 Ang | 3.37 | 2.85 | 3.33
